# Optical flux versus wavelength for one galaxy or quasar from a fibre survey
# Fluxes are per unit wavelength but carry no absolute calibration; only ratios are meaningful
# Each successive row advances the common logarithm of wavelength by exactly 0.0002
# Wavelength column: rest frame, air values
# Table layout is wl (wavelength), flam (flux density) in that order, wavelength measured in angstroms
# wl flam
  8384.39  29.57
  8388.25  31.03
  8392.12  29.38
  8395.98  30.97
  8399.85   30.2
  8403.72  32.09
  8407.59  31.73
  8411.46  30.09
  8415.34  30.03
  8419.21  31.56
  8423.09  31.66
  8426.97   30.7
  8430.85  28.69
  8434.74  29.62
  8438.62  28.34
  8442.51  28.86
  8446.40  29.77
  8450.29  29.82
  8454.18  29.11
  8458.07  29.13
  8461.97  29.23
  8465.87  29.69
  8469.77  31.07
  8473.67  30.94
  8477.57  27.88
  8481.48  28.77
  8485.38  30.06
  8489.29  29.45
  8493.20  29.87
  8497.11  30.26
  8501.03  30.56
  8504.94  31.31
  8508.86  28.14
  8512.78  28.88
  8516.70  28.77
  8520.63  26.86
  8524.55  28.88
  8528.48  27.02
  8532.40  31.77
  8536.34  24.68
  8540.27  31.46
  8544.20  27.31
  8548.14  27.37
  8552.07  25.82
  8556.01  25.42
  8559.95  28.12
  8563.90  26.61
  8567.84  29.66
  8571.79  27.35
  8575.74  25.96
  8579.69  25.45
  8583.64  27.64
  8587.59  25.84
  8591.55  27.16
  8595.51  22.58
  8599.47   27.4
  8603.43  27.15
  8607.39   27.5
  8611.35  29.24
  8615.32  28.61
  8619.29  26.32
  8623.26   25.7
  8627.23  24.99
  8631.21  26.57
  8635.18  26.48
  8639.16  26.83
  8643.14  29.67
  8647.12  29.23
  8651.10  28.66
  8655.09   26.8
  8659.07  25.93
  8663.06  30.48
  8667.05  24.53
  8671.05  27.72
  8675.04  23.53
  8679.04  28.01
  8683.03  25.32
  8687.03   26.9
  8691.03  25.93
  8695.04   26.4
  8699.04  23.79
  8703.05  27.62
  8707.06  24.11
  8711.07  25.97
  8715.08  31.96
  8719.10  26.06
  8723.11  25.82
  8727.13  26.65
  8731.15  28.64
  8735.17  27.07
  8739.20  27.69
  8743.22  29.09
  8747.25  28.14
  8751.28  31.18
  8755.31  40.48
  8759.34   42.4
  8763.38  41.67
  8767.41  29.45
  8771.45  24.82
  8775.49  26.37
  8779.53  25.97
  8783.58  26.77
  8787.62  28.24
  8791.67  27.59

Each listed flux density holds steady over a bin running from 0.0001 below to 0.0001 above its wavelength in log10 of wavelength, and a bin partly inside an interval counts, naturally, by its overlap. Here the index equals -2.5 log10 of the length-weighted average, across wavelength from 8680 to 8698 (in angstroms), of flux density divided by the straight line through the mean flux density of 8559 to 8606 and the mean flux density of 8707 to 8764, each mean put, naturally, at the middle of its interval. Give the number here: 0.12 mag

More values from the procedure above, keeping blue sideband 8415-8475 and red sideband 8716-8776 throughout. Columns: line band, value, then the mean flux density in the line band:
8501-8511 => 0.004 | 29.9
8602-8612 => 0.088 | 27.9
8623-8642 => 0.152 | 26.3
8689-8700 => 0.190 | 25.5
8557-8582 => 0.114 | 27.1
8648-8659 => 0.103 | 27.6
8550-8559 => 0.161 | 25.9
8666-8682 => 0.168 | 26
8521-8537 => 0.067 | 28.2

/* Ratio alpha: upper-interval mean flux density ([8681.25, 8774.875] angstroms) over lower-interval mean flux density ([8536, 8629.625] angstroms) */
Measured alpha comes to 1.1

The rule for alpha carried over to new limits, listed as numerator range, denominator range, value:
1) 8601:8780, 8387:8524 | 0.94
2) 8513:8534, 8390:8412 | 0.93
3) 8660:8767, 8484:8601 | 1.03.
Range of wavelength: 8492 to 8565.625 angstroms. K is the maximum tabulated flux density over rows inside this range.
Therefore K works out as 31.77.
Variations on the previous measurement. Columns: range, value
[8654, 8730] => 31.96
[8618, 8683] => 30.48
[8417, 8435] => 31.66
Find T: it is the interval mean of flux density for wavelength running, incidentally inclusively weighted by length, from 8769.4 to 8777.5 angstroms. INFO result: 25.6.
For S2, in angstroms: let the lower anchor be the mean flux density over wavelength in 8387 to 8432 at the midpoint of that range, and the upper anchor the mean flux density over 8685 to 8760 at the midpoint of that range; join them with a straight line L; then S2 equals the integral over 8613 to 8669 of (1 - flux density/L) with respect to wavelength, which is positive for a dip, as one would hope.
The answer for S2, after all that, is 3.6 angstroms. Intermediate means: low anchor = 30.7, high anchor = 28.5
